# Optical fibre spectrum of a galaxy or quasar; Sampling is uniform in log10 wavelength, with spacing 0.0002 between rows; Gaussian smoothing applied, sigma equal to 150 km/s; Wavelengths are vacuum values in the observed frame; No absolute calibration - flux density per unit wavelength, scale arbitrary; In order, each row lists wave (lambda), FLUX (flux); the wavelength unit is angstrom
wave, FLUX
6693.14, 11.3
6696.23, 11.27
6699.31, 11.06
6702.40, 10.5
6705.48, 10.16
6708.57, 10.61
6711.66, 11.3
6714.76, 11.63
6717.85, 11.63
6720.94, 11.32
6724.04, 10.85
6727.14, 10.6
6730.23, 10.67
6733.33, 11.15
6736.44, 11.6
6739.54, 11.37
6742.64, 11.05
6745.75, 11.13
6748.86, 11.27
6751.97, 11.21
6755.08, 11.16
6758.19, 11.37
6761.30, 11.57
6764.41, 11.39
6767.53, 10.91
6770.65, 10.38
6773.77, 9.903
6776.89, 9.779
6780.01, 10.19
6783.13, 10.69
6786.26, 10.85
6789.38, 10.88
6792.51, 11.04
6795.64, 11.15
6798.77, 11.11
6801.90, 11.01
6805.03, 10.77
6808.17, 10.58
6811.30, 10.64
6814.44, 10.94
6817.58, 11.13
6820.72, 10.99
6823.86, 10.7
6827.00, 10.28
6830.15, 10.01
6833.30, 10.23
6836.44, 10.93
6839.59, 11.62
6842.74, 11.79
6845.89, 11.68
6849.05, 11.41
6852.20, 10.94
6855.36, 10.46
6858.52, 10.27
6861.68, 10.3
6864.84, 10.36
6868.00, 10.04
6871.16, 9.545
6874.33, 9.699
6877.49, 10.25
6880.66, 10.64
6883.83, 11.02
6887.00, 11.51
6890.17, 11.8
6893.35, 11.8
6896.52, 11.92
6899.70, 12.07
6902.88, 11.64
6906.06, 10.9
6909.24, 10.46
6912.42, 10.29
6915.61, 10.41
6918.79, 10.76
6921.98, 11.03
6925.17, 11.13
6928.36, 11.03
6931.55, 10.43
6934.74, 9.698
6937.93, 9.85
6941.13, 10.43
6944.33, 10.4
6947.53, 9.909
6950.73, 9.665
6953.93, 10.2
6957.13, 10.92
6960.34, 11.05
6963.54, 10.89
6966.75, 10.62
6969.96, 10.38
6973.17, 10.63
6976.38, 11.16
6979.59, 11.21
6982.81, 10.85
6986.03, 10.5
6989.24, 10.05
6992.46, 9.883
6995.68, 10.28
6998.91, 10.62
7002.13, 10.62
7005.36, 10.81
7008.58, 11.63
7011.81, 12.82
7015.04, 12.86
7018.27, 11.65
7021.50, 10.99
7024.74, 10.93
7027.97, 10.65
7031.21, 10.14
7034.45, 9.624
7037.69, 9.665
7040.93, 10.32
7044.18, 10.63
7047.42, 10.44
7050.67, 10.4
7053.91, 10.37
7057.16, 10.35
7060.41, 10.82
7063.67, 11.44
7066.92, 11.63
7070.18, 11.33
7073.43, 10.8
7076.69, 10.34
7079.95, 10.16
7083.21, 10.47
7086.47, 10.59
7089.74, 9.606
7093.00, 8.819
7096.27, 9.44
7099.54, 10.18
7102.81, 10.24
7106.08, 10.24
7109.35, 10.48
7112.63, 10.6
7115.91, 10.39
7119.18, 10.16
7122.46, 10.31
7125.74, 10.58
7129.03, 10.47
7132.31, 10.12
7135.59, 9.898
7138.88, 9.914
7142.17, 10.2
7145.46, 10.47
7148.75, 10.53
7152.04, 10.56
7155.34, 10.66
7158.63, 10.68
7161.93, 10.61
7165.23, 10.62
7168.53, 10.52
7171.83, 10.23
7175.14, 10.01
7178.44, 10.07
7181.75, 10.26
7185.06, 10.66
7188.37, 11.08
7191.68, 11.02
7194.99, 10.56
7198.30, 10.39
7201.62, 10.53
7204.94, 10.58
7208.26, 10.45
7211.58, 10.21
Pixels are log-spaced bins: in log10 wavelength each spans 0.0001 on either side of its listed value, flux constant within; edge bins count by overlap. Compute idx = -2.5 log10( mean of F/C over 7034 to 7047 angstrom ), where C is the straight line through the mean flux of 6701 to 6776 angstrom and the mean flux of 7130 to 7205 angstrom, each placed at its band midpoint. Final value 0.05 mag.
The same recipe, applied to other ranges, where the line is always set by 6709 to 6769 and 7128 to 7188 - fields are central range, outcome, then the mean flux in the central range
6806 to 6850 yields 0.01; 10.9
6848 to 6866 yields 0.04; 10.6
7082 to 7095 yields 0.07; 9.84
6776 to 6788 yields 0.07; 10.4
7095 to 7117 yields 0.03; 10.2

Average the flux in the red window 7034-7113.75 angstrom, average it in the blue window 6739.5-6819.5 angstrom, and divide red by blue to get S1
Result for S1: 0.95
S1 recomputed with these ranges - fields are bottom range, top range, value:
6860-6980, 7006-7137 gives 0.99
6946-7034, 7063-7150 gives 0.96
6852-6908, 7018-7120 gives 0.96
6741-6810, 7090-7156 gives 0.94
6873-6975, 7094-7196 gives 0.97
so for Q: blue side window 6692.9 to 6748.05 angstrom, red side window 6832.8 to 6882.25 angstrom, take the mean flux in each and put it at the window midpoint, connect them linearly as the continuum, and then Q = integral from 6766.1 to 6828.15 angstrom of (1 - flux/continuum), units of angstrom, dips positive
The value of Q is 0.7 angstrom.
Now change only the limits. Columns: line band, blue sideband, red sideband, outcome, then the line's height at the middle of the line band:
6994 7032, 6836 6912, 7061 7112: -2.2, 10.6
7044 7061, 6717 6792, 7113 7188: 0.1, 10.5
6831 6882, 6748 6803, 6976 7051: 1.0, 10.8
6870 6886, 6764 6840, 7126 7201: 0.5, 10.6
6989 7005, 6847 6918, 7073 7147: 0.2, 10.5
